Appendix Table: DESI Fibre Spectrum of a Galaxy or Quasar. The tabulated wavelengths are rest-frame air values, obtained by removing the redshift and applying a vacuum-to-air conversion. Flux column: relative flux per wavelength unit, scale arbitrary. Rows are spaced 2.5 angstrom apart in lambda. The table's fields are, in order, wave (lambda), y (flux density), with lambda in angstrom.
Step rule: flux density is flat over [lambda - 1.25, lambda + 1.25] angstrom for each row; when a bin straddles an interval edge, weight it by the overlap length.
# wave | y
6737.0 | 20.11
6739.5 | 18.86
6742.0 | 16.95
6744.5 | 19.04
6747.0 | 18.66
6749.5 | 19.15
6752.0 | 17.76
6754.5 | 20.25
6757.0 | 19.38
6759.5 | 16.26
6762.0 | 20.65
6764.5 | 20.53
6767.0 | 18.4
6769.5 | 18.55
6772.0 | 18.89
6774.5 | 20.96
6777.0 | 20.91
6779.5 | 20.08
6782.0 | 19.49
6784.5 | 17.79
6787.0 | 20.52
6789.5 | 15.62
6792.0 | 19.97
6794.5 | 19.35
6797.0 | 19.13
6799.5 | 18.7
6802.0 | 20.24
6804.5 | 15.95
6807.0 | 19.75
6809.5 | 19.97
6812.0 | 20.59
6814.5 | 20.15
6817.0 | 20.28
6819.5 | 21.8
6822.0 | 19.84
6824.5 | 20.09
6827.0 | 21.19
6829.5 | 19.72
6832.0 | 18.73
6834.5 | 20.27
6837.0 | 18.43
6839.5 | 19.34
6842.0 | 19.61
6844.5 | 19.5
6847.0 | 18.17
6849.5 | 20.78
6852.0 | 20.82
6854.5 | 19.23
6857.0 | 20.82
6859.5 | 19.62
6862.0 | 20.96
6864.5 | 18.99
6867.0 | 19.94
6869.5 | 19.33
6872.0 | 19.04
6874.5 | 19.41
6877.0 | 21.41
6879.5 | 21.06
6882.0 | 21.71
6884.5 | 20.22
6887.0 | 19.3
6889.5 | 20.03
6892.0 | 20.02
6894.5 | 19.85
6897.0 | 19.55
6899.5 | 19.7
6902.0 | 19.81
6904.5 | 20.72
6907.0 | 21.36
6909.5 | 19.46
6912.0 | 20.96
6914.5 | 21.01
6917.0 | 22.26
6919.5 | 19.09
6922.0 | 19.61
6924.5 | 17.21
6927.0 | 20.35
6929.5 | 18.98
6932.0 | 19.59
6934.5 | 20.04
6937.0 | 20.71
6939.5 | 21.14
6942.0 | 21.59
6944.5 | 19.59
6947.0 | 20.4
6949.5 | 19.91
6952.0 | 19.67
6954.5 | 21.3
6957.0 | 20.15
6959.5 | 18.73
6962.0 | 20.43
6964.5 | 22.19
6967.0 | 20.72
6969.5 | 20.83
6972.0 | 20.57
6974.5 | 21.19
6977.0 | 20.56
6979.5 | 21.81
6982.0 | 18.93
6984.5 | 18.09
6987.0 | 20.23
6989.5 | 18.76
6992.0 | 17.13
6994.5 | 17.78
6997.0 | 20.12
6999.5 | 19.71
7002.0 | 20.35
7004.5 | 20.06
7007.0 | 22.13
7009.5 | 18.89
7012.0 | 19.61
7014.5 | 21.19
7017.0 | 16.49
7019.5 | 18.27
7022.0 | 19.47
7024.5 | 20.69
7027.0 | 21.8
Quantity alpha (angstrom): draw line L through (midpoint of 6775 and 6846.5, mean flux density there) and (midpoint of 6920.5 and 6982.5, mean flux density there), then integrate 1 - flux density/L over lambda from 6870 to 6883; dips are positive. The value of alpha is -0.37 angstrom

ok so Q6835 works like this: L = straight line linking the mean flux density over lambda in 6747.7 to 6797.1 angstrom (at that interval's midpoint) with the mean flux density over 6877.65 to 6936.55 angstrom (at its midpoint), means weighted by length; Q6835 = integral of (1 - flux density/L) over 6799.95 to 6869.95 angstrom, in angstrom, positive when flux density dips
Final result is -0.6 angstrom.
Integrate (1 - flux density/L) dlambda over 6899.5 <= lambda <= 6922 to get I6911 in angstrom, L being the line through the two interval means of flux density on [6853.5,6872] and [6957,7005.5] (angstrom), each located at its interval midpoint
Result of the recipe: -0.7 angstrom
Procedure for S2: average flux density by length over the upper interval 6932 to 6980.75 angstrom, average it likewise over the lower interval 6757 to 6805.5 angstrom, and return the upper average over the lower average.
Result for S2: 1.1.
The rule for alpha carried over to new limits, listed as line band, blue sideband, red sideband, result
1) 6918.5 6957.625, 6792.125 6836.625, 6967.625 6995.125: -0.5 angstrom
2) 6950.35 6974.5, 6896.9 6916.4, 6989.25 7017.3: -0.8 angstrom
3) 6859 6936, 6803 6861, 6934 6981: 0.7 angstrom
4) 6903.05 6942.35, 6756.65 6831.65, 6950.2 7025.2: -1.0 angstrom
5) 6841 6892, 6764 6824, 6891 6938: -0.5 angstrom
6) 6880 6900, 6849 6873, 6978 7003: -0.3 angstrom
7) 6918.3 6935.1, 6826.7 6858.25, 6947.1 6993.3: 0.6 angstrom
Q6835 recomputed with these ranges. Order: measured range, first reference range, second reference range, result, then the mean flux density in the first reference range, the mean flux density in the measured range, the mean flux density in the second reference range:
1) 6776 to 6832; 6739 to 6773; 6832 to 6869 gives -0.9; 18.8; 19.6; 19.7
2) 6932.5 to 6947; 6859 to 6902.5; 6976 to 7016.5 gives -0.5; 20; 20.5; 19.6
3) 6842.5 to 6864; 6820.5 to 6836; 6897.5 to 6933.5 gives 0.0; 20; 19.9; 20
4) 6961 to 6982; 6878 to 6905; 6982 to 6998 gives -2.2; 20.2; 20.9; 18.7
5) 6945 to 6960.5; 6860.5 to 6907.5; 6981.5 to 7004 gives -0.5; 20.1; 20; 19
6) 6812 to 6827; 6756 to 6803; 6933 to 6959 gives -0.8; 19.2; 20.5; 20.4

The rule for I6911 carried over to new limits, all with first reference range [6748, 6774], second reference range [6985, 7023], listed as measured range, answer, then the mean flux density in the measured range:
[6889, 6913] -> -1.2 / 20.1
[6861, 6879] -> -0.7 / 19.9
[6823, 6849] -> -0.6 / 19.5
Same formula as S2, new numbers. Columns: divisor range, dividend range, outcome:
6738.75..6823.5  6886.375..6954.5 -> 1.04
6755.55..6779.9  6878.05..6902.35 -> 1.04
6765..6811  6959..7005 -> 1.04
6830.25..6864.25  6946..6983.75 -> 1.04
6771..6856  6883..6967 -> 1.03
